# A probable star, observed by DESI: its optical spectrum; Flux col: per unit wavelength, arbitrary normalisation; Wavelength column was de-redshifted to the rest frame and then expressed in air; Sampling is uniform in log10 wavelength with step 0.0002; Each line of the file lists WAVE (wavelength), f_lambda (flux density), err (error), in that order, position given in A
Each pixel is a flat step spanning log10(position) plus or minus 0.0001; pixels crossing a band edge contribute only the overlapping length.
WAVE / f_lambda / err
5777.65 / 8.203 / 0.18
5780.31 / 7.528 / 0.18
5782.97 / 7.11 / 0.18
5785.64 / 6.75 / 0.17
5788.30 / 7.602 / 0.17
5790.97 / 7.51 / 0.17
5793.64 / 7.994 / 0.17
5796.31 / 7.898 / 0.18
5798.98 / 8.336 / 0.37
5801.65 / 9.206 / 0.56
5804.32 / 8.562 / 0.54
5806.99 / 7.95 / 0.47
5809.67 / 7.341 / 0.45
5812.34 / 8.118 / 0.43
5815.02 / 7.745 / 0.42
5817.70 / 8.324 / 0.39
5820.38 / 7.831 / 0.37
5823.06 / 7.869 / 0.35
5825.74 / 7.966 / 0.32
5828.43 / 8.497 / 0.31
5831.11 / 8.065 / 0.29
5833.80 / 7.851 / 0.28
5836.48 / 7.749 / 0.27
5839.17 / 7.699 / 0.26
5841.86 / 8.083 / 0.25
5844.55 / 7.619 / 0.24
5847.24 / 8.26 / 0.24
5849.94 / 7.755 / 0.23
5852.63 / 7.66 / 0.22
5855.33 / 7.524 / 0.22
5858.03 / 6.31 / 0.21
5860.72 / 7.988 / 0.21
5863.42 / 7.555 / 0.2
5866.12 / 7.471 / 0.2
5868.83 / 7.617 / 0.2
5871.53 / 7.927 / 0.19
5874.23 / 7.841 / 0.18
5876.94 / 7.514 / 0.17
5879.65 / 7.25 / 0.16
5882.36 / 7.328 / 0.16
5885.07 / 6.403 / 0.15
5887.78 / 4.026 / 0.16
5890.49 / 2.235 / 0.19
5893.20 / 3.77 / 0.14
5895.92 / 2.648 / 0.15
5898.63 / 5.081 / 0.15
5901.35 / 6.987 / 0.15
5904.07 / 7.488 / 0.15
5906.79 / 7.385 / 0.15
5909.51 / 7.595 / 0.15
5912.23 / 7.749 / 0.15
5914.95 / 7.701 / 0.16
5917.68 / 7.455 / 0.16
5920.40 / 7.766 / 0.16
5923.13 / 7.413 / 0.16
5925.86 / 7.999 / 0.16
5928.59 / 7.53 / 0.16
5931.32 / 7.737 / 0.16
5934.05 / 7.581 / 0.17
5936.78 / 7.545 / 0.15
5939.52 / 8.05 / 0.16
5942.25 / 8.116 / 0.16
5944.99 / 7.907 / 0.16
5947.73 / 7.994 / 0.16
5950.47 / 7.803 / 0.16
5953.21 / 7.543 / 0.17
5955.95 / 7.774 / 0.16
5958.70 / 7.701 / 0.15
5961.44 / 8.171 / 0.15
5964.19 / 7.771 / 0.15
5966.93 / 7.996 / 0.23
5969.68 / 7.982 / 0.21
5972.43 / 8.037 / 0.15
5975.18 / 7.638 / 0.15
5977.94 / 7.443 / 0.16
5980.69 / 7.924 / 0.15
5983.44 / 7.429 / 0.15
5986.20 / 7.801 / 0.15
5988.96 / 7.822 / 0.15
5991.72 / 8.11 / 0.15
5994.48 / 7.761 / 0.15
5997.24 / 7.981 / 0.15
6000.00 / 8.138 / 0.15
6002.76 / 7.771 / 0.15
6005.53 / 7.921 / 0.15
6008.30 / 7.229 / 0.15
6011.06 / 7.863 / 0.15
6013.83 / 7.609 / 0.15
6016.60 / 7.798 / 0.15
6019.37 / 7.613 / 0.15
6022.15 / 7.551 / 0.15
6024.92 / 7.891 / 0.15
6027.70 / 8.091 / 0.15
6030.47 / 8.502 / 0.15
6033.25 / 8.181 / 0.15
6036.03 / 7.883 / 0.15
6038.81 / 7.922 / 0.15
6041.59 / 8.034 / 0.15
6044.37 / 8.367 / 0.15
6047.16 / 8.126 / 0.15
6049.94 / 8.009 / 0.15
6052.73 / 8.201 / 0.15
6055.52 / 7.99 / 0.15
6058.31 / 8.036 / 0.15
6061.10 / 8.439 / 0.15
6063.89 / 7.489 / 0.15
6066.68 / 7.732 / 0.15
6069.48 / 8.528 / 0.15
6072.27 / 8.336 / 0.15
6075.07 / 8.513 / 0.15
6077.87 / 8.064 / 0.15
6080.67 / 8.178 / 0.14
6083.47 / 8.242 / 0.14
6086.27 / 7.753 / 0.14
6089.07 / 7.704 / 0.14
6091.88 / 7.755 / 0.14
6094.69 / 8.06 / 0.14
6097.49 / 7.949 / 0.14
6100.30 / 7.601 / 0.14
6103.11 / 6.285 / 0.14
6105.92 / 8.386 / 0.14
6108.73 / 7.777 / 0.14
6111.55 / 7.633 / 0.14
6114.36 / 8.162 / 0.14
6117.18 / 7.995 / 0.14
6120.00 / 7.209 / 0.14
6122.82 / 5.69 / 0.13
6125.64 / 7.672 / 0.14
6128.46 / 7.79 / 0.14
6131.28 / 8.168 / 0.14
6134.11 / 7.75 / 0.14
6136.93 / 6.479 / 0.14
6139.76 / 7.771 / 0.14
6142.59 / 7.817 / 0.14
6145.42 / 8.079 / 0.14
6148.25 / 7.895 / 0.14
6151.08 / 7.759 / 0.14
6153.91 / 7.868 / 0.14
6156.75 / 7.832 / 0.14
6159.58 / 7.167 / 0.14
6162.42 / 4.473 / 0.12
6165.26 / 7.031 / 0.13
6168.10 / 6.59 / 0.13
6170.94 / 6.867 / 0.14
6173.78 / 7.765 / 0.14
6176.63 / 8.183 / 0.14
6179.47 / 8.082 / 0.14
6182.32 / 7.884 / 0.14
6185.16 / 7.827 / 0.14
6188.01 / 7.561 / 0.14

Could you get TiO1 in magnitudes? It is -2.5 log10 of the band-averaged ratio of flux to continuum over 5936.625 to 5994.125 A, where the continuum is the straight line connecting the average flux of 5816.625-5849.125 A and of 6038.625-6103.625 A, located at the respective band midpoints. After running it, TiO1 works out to 0.02 mag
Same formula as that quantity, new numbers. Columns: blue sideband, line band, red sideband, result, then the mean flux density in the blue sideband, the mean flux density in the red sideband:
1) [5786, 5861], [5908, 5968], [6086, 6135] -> 0.00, 7.89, 7.62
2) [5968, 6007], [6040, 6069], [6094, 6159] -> -0.04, 7.84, 7.63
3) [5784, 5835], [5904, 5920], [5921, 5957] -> 0.03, 7.96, 7.77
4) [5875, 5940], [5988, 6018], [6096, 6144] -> -0.11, 6.67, 7.54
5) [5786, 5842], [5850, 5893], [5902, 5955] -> 0.16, 7.99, 7.69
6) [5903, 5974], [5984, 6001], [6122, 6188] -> -0.03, 7.76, 7.43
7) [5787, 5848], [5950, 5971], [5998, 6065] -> 0.02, 8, 7.95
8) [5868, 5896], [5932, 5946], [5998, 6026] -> -0.16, 5.98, 7.74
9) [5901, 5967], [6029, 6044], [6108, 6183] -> -0.07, 7.72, 7.45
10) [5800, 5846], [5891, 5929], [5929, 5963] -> 0.19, 8.03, 7.82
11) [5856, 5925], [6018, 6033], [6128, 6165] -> -0.13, 6.68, 7.43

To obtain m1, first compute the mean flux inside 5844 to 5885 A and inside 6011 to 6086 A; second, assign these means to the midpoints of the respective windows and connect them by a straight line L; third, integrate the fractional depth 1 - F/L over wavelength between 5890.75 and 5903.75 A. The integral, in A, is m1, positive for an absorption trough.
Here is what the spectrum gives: 5.1 A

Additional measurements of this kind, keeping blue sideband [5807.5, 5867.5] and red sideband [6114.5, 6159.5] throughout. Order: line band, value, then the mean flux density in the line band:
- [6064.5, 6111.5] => -1.8 A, 7.91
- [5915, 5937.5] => 0.3 A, 7.64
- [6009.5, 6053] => -1.8 A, 7.97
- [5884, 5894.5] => 5.0 A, 4.05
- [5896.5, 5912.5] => 2.0 A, 6.79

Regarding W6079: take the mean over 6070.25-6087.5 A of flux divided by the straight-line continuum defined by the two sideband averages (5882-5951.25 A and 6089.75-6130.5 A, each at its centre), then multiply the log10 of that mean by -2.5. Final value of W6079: -0.103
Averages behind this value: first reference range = 6.81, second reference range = 7.58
